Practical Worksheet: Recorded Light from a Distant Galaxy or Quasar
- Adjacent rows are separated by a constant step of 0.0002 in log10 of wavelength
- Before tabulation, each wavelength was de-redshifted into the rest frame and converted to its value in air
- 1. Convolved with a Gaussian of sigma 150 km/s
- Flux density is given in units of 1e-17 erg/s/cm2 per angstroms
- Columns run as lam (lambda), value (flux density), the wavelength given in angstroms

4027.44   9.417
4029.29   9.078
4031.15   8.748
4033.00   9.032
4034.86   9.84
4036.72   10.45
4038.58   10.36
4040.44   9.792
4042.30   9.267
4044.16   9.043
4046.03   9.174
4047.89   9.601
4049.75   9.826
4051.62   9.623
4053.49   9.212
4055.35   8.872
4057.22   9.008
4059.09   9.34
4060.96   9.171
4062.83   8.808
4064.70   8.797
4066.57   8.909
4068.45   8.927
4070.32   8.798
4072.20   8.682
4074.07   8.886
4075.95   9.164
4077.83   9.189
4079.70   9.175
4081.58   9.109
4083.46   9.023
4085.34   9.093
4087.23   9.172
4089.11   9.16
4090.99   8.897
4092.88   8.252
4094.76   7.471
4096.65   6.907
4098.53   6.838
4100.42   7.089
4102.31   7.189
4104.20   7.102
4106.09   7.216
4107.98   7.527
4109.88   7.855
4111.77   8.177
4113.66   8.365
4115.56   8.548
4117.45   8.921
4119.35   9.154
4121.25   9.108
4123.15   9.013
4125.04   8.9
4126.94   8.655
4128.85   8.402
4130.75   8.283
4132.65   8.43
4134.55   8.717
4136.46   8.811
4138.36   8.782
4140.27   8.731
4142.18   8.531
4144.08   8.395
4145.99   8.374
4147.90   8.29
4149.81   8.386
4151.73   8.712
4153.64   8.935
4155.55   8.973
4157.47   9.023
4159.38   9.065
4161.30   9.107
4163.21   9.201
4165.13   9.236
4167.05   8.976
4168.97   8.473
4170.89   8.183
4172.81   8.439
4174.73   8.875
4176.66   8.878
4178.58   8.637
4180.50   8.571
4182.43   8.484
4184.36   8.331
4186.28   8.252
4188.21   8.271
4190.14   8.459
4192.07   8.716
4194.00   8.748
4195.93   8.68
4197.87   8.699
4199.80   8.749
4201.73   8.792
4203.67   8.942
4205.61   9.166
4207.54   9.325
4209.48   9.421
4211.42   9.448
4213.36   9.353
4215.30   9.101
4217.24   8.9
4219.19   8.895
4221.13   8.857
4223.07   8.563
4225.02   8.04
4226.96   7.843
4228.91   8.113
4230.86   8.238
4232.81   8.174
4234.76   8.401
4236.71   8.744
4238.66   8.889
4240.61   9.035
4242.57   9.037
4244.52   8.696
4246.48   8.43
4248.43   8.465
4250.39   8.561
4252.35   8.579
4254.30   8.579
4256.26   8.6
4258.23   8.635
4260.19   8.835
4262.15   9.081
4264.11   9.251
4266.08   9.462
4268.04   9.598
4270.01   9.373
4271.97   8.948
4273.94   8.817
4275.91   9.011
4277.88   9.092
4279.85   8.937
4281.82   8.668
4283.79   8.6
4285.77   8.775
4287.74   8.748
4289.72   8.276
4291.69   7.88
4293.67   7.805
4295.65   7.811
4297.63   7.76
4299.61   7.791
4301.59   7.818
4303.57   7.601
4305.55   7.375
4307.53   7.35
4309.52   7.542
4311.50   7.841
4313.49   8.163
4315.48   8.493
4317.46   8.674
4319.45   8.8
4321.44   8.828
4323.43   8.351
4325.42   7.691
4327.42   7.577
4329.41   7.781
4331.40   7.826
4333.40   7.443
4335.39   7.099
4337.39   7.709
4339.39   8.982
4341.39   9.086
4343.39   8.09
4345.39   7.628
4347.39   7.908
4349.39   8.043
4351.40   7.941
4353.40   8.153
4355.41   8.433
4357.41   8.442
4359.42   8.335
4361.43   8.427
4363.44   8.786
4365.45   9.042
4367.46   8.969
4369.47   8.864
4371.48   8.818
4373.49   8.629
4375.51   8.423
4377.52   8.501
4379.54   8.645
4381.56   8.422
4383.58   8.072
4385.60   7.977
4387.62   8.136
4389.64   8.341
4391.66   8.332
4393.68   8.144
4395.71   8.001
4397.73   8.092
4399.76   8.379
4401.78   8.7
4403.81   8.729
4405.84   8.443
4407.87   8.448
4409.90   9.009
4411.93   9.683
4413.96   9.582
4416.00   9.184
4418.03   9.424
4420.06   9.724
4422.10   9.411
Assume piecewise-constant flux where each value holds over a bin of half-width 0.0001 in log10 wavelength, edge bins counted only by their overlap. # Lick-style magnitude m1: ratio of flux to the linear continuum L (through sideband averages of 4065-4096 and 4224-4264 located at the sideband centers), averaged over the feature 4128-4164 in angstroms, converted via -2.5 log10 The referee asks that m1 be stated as 0.01 mag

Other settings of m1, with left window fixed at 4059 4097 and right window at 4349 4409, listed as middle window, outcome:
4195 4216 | -0.05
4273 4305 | 0.03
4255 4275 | -0.06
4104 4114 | 0.14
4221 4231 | 0.05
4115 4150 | 0.01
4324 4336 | 0.12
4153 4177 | -0.02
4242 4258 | 0.00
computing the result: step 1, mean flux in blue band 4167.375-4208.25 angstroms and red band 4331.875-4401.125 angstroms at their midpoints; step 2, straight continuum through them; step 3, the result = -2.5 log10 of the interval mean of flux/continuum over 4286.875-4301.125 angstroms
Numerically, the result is 0.06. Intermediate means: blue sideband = 8.65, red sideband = 8.3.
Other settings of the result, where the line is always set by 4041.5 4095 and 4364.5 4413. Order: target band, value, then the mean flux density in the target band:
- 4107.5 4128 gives 0.05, 8.59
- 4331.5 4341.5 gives 0.09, 7.95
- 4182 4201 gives 0.04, 8.55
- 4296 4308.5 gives 0.14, 7.63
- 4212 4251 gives 0.02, 8.62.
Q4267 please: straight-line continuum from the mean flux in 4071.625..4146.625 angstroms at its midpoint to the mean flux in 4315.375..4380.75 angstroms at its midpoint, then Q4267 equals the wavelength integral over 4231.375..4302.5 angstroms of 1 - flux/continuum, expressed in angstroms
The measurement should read -2.4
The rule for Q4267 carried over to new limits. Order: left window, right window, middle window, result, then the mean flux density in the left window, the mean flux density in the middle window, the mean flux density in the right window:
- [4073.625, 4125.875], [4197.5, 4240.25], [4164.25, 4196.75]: 0.14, 8.37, 8.6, 8.76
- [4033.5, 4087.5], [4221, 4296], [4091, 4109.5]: 3.53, 9.25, 7.38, 8.66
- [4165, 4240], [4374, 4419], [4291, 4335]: 3.65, 8.68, 7.91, 8.58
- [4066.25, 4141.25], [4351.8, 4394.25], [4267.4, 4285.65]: -1.11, 8.46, 8.98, 8.47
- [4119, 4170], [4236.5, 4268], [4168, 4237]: 1.09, 8.76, 8.66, 8.83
